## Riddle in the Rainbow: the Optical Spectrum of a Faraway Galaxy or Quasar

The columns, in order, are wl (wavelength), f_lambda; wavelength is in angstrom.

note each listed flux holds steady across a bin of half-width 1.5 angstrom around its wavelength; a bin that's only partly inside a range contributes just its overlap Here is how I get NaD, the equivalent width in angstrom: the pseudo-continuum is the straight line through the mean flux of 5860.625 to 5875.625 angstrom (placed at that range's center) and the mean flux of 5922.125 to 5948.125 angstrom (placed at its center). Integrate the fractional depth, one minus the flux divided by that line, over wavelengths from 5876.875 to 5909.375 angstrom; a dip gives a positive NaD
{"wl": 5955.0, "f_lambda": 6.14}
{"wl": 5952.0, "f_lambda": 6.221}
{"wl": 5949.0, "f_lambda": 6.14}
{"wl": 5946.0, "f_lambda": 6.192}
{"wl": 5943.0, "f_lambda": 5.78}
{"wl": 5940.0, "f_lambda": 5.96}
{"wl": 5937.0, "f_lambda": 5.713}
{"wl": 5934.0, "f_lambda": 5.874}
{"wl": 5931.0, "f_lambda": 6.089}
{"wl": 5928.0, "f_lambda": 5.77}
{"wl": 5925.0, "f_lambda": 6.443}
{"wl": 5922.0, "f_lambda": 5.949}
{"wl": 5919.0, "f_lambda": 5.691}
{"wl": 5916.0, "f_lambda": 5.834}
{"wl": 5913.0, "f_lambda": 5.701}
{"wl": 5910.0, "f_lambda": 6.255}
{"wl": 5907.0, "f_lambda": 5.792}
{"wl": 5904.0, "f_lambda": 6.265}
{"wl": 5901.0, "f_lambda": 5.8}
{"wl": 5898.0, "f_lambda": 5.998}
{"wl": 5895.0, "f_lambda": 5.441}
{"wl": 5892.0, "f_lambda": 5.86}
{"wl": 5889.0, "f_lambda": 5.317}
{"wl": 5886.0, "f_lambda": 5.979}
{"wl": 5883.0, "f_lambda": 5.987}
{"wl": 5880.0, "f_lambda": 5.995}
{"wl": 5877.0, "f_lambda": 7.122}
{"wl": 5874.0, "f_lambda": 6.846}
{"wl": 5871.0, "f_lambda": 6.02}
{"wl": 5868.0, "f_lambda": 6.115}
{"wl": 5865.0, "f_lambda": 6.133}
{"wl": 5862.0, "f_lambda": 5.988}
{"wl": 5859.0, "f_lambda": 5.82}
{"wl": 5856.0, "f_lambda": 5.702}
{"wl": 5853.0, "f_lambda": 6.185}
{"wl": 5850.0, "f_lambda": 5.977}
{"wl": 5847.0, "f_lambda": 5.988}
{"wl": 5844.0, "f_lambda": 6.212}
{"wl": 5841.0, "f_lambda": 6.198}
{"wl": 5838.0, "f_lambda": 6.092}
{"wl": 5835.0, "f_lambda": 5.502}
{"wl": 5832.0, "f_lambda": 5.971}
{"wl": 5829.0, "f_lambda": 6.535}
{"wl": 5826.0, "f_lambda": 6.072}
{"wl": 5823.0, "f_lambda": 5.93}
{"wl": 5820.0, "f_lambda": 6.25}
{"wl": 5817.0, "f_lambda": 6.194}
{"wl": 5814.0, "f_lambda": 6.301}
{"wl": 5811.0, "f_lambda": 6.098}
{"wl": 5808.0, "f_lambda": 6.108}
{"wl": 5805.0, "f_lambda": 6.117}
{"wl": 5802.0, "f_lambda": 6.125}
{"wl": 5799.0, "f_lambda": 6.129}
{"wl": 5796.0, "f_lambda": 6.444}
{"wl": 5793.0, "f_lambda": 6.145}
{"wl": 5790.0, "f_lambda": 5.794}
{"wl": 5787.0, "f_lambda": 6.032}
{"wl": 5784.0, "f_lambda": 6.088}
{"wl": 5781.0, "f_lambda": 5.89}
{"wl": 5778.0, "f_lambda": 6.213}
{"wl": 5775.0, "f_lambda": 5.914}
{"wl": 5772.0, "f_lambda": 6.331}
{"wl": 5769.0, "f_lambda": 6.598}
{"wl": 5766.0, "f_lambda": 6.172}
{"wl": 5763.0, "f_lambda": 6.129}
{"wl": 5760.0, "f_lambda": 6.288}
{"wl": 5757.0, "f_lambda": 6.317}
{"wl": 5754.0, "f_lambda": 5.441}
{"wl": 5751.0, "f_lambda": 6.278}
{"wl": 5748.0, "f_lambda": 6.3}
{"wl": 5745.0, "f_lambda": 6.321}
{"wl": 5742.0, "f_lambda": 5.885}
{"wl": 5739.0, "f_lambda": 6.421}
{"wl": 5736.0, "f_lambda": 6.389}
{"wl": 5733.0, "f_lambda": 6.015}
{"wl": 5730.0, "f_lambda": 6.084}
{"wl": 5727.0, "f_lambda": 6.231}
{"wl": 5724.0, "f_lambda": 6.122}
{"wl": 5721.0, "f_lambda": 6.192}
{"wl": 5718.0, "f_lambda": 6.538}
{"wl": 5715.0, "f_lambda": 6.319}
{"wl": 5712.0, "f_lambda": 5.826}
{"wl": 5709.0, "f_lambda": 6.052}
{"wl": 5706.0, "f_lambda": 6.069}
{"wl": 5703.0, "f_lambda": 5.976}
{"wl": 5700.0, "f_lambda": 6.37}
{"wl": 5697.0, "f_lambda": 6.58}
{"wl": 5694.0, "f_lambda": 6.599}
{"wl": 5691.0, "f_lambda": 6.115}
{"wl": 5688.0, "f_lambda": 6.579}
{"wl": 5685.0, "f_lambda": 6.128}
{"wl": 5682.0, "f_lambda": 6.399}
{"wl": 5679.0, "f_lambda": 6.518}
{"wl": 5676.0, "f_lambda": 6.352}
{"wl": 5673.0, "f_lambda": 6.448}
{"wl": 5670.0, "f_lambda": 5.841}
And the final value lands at 1.2 angstrom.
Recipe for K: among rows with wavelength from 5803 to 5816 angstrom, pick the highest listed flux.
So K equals 6.301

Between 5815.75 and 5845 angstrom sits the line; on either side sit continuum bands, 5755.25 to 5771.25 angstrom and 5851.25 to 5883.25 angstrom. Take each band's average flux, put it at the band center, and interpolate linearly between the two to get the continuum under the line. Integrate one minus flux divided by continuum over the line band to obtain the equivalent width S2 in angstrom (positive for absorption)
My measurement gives 0.6 angstrom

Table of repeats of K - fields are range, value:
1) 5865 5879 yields 7.122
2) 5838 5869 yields 6.212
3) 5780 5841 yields 6.535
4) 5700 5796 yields 6.598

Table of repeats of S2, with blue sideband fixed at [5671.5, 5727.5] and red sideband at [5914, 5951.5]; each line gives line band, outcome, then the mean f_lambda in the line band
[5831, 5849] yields 0.28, 5.99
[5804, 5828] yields -0.08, 6.14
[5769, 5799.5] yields 0.22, 6.12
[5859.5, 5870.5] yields 0.00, 6.05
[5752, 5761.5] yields 0.27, 6.03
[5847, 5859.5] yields 0.27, 5.94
